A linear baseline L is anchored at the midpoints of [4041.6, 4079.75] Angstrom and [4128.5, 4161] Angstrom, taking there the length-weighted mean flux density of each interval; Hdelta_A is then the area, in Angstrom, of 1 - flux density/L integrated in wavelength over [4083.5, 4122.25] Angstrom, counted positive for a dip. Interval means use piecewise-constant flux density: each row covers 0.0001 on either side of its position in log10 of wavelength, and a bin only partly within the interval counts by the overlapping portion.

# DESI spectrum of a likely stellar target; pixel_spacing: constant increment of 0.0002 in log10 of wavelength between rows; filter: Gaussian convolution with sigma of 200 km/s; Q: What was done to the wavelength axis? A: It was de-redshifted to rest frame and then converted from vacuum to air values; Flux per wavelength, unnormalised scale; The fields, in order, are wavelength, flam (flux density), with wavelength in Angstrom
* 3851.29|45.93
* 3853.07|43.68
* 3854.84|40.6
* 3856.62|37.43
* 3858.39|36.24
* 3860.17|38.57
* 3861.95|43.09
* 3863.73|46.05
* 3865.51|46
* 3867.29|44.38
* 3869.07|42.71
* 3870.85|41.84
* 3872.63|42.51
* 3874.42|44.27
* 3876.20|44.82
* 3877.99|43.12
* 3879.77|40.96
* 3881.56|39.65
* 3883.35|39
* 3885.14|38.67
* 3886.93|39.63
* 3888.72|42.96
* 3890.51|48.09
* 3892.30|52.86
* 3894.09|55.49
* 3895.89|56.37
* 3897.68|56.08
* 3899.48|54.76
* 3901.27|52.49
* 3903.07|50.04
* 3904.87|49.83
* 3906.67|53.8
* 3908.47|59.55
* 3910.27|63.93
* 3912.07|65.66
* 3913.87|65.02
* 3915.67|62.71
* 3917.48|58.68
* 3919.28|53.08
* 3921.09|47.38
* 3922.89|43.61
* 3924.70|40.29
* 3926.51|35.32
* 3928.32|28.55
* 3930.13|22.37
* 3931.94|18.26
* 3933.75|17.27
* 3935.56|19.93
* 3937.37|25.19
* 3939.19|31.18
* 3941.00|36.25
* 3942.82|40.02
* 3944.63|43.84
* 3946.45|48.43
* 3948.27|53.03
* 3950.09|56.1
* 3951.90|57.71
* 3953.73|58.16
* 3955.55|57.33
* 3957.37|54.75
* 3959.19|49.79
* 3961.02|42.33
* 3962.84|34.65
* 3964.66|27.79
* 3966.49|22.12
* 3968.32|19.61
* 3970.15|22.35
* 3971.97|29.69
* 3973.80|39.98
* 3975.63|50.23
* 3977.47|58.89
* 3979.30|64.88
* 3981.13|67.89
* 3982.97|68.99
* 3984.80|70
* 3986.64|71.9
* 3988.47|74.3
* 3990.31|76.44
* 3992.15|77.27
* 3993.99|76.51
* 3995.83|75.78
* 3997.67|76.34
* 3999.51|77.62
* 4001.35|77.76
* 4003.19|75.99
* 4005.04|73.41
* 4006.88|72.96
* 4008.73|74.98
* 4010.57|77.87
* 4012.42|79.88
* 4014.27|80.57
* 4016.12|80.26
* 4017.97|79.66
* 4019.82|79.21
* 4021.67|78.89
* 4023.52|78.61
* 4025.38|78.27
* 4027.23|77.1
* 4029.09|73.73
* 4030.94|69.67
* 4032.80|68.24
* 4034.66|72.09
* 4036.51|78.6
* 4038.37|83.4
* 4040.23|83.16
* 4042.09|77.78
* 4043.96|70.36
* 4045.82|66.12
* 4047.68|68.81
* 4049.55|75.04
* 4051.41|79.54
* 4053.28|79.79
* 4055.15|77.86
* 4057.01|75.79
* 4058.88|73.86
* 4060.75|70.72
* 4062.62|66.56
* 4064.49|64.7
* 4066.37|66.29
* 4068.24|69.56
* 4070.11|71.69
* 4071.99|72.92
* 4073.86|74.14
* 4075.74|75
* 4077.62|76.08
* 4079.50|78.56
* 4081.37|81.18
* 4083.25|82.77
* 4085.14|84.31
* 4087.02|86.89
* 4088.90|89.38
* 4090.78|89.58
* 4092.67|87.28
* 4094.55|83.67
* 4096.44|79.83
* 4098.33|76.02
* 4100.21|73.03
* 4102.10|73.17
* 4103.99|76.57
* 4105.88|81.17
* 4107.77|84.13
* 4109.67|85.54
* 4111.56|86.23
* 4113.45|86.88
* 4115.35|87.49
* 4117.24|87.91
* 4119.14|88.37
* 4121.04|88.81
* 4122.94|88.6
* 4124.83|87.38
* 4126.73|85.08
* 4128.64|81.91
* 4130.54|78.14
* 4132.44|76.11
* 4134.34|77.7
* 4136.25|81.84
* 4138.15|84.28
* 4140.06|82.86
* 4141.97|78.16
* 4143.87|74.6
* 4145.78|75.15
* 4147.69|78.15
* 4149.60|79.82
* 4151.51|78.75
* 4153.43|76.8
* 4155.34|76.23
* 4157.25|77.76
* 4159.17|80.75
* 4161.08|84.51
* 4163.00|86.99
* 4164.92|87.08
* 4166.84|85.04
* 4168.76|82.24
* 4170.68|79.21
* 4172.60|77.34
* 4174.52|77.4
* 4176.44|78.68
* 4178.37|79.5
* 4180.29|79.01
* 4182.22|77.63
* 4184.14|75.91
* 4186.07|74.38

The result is -4.1 Angstrom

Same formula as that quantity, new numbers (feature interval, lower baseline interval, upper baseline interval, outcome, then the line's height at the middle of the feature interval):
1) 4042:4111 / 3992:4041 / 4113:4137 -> 3.46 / 81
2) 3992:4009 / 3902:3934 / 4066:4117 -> -3.53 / 62.8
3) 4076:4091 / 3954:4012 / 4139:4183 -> -2.52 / 71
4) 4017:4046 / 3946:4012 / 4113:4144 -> -3.71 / 67.6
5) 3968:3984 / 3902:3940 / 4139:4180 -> 1.21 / 51.8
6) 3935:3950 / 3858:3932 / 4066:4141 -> 4.42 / 54.7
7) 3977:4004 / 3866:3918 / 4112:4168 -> -4.36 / 62.7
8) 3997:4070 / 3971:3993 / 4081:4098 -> -2.39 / 73.1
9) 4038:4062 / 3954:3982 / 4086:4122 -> -2.74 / 67.7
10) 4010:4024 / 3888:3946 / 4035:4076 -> -2.90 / 65.8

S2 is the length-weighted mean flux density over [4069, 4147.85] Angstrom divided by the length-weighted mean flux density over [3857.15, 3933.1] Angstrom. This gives 1.76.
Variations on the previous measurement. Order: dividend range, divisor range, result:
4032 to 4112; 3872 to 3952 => 1.71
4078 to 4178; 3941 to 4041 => 1.29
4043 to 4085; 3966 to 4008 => 1.18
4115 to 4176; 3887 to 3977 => 1.84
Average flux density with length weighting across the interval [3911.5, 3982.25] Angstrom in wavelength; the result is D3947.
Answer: 42.8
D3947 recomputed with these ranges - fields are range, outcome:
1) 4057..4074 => 70.2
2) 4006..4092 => 76.4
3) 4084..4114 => 82.7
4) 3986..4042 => 76.7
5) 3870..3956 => 45.7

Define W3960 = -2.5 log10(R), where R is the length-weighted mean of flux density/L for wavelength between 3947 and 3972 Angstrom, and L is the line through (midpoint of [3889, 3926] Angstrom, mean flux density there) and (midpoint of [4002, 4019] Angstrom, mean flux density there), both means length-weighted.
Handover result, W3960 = 0.47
